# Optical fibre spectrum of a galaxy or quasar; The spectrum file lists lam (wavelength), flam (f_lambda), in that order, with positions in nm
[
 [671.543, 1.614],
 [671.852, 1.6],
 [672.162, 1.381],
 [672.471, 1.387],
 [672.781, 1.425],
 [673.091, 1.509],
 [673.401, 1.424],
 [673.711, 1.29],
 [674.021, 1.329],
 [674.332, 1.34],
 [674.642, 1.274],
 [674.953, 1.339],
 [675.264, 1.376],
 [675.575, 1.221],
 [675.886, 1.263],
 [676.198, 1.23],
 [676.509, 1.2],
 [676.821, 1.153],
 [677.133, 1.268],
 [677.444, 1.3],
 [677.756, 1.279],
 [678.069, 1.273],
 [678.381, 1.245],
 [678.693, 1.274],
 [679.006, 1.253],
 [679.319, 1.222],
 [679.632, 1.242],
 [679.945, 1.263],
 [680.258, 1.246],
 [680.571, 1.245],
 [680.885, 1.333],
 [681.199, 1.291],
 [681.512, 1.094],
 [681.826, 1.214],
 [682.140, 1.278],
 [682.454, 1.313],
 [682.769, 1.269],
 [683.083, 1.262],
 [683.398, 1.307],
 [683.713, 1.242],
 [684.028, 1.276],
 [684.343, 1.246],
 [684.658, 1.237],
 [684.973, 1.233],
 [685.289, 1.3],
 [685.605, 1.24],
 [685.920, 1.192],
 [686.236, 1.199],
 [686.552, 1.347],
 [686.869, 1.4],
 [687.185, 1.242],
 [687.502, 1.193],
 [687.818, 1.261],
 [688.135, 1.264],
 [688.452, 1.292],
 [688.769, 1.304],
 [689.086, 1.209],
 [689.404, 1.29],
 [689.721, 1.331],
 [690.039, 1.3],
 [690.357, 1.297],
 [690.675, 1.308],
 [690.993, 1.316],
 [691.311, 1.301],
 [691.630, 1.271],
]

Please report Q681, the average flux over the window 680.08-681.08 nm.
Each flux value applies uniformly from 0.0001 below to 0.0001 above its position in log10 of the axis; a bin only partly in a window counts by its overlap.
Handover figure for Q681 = 1.27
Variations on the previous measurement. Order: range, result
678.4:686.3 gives 1.25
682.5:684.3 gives 1.27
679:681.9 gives 1.24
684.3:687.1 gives 1.27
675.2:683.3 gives 1.25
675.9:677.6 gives 1.23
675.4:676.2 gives 1.24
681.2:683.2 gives 1.24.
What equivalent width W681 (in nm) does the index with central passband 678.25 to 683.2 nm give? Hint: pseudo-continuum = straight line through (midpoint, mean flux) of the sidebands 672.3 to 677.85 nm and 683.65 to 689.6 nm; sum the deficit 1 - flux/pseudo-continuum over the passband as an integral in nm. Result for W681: 0.135 nm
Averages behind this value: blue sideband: 1.31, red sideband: 1.26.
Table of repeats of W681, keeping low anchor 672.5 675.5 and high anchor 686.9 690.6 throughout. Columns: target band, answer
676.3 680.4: 0.28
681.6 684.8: 0.12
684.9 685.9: 0.04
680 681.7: 0.10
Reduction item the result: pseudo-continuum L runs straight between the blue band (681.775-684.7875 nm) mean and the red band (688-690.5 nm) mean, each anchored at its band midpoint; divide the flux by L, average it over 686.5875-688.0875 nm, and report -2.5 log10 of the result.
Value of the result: 0.001 mag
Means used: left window 1.27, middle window 1.28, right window 1.29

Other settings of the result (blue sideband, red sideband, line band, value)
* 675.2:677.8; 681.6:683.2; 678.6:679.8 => 0.01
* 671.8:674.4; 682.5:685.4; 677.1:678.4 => 0.06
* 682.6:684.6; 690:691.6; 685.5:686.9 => 0.01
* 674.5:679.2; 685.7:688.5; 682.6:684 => -0.01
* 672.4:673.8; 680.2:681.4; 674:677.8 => 0.07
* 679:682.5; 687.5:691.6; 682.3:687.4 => 0.00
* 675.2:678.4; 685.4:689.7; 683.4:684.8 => 0.00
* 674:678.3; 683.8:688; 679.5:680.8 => 0.01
